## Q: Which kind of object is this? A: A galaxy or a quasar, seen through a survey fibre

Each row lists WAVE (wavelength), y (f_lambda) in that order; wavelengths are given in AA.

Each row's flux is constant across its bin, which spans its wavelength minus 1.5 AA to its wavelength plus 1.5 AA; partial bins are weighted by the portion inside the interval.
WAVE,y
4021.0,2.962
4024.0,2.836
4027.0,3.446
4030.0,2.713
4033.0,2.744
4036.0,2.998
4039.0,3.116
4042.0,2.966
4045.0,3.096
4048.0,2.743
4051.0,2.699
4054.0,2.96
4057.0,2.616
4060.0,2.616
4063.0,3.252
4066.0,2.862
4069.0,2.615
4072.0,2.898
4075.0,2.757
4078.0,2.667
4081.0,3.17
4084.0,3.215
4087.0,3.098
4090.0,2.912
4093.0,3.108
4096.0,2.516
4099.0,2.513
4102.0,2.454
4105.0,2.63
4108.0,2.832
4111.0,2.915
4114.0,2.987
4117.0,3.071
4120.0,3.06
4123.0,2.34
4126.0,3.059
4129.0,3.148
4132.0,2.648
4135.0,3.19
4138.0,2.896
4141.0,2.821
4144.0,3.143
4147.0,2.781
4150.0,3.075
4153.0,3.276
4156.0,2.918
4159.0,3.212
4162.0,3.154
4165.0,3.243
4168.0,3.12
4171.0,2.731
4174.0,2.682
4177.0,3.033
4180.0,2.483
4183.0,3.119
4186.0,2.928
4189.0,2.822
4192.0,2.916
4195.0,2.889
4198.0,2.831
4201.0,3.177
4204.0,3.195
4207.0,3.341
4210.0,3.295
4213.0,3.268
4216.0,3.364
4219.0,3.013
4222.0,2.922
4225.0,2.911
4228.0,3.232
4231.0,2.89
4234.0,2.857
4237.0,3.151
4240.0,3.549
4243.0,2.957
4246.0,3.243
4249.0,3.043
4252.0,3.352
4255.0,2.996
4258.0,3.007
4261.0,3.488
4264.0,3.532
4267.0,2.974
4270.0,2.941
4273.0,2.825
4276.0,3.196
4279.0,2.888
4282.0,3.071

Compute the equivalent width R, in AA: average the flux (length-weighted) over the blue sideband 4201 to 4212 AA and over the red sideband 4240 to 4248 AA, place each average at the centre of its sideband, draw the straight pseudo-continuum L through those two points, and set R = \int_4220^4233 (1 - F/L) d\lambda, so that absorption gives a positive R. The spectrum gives 0.95 AA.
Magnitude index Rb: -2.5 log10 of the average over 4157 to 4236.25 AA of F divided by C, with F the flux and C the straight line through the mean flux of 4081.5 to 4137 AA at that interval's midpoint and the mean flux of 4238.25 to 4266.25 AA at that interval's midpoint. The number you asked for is 0.02 mag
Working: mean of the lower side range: 2.88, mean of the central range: 3.02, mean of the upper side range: 3.23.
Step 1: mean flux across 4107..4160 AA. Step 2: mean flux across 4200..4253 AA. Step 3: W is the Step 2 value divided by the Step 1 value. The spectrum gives 1.06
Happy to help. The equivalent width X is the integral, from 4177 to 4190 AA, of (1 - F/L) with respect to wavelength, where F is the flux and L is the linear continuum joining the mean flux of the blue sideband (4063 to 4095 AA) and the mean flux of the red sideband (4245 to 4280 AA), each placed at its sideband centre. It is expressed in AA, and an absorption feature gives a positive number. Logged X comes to 0.79 AA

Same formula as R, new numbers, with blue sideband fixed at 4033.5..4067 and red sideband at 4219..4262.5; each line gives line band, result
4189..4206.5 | 0.3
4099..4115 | 1.2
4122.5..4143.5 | 0.6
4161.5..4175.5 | 0.3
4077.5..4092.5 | -0.5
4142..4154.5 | -0.2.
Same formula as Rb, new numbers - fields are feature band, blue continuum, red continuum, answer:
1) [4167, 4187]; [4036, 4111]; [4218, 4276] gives 0.05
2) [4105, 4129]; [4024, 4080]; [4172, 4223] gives 0.02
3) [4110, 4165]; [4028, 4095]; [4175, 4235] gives -0.01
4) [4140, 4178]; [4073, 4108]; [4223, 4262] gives -0.02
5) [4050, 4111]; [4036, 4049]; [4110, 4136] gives 0.05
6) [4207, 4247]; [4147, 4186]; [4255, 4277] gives -0.02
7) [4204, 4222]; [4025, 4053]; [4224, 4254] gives -0.04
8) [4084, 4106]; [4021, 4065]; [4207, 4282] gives 0.07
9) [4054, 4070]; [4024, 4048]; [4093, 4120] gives 0.04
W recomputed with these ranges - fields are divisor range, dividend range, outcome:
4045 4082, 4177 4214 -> 1.07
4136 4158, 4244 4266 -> 1.08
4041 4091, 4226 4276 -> 1.08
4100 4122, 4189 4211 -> 1.08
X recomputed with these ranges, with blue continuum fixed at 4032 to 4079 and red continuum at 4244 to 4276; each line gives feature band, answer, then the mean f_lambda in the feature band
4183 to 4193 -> 0.38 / 2.92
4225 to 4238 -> 0.36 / 3.01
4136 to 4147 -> 0.12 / 2.94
